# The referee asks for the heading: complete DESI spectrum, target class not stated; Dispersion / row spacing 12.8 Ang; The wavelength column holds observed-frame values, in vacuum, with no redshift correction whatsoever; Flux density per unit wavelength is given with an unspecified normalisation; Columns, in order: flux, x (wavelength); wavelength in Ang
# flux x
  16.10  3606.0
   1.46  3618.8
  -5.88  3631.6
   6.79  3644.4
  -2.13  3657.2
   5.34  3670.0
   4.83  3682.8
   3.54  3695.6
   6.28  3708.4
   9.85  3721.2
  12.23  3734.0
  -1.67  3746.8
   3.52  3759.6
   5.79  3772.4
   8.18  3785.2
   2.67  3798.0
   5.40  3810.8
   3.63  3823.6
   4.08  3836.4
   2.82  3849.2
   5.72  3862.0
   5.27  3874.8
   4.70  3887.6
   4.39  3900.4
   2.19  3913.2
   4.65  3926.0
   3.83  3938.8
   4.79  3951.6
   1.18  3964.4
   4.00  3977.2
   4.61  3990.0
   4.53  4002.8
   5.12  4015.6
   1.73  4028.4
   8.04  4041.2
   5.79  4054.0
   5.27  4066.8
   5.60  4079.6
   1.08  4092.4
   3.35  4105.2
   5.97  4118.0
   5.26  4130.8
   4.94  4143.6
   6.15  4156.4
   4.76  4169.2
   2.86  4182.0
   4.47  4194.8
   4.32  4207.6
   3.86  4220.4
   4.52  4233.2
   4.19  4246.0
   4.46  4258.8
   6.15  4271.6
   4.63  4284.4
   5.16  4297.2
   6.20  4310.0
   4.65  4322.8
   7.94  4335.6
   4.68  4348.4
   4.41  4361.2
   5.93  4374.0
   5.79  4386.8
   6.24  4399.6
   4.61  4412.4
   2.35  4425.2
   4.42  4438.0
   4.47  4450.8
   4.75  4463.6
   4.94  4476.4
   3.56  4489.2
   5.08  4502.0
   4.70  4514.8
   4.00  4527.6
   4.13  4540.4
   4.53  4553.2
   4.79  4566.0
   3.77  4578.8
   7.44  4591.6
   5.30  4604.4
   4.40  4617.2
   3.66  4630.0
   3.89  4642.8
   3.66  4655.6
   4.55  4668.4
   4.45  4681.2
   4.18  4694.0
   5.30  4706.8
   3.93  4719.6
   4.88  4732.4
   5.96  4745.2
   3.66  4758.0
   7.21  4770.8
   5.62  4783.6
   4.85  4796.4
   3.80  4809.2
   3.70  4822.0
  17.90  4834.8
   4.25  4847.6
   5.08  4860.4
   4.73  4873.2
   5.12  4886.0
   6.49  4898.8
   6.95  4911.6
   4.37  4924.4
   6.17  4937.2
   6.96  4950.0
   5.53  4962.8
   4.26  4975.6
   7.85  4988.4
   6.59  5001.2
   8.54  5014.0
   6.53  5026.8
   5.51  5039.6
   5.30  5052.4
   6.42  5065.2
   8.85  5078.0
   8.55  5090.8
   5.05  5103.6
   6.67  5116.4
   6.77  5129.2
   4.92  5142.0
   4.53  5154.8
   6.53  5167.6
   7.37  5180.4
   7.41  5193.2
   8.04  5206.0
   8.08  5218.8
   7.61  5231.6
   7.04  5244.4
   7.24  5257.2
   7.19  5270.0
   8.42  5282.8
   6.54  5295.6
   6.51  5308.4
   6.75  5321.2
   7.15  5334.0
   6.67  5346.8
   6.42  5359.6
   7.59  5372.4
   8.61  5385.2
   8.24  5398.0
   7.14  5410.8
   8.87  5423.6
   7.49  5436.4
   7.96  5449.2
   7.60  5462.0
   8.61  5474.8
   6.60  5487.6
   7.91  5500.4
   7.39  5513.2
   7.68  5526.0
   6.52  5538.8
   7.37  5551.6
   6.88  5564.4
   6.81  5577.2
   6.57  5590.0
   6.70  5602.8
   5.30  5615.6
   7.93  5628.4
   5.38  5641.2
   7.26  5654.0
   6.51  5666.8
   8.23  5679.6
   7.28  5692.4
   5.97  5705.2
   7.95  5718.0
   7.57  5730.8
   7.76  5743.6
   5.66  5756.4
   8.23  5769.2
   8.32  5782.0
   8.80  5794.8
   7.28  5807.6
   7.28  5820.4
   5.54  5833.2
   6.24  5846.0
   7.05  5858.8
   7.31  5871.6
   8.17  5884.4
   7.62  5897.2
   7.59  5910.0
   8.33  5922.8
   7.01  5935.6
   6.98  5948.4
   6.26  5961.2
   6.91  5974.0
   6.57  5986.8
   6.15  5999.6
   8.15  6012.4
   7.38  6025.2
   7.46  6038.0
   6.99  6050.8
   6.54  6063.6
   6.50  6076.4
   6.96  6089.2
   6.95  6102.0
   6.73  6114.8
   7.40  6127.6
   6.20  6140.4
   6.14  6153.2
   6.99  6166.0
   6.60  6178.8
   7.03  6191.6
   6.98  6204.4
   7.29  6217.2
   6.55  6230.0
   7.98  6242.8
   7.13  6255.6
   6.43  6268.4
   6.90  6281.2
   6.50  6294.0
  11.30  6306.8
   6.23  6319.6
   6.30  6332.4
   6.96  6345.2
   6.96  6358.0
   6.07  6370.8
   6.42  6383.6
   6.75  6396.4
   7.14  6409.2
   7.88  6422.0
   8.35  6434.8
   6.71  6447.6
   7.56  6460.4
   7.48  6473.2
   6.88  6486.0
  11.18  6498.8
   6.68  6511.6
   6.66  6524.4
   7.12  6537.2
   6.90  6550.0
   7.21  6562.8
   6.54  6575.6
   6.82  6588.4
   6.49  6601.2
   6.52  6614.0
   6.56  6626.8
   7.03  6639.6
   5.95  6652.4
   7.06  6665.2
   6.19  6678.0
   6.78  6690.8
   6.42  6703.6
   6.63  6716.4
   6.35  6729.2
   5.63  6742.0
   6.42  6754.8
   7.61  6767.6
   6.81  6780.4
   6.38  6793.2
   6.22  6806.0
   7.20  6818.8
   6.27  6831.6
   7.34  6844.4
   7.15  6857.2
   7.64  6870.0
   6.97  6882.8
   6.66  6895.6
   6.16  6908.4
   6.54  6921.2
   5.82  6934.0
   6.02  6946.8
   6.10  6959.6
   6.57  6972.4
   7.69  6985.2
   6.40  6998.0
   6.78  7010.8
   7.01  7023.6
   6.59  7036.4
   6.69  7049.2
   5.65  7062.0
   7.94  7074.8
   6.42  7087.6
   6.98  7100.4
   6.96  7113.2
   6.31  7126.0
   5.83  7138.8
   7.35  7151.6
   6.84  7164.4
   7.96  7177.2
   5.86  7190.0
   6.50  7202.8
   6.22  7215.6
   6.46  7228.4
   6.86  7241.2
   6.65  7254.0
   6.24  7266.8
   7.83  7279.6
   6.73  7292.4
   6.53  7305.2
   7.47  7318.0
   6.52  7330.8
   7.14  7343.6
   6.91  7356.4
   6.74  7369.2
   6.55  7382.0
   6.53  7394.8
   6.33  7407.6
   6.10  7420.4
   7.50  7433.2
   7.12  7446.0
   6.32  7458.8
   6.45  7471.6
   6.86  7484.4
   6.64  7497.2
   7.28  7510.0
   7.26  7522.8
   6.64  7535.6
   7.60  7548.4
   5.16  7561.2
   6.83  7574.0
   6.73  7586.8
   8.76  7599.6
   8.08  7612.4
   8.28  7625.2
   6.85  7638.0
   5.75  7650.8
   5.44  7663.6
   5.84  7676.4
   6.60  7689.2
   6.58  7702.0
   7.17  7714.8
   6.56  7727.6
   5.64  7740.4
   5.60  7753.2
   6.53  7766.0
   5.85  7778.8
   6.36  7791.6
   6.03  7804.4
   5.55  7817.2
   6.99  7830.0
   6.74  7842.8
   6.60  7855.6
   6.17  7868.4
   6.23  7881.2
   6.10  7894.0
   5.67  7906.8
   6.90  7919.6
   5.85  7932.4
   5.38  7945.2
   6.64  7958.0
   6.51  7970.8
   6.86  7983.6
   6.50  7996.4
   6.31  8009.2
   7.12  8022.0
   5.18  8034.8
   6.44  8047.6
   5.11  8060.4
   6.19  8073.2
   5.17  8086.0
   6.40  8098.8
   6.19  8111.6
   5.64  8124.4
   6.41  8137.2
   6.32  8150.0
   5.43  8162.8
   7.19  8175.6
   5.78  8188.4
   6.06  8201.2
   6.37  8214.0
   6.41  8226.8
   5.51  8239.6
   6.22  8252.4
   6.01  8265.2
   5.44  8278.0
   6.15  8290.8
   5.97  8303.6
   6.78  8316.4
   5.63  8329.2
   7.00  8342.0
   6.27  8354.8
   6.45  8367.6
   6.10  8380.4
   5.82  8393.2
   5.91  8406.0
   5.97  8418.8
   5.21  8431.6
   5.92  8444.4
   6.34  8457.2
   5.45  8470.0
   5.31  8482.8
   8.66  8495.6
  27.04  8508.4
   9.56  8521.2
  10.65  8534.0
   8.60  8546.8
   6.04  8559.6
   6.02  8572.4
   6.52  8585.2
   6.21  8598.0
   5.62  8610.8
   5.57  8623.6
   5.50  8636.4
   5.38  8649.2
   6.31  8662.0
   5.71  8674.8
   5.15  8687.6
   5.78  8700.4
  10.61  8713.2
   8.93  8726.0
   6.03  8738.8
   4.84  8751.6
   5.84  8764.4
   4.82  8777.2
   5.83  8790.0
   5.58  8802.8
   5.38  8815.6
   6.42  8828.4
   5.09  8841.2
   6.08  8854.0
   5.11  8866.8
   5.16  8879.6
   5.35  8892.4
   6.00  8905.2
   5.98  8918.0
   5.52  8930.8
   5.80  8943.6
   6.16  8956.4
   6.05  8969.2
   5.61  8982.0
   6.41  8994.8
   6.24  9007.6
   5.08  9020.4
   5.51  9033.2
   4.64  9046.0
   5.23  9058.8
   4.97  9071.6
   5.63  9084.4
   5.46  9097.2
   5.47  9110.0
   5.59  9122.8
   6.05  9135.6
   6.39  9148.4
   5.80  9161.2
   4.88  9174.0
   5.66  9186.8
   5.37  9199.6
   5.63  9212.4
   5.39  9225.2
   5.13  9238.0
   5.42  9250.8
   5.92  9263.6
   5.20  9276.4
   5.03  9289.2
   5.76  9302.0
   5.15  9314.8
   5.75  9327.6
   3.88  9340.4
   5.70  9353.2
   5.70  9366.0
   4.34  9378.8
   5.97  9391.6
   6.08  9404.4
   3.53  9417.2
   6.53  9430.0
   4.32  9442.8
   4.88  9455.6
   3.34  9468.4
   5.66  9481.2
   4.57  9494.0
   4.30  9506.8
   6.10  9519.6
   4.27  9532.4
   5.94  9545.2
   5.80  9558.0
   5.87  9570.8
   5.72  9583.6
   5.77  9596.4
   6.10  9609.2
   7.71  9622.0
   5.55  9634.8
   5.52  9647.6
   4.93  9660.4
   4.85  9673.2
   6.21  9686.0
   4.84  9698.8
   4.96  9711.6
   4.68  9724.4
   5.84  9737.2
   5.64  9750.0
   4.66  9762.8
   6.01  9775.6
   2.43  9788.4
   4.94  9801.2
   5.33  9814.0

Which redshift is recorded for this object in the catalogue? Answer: 0.30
